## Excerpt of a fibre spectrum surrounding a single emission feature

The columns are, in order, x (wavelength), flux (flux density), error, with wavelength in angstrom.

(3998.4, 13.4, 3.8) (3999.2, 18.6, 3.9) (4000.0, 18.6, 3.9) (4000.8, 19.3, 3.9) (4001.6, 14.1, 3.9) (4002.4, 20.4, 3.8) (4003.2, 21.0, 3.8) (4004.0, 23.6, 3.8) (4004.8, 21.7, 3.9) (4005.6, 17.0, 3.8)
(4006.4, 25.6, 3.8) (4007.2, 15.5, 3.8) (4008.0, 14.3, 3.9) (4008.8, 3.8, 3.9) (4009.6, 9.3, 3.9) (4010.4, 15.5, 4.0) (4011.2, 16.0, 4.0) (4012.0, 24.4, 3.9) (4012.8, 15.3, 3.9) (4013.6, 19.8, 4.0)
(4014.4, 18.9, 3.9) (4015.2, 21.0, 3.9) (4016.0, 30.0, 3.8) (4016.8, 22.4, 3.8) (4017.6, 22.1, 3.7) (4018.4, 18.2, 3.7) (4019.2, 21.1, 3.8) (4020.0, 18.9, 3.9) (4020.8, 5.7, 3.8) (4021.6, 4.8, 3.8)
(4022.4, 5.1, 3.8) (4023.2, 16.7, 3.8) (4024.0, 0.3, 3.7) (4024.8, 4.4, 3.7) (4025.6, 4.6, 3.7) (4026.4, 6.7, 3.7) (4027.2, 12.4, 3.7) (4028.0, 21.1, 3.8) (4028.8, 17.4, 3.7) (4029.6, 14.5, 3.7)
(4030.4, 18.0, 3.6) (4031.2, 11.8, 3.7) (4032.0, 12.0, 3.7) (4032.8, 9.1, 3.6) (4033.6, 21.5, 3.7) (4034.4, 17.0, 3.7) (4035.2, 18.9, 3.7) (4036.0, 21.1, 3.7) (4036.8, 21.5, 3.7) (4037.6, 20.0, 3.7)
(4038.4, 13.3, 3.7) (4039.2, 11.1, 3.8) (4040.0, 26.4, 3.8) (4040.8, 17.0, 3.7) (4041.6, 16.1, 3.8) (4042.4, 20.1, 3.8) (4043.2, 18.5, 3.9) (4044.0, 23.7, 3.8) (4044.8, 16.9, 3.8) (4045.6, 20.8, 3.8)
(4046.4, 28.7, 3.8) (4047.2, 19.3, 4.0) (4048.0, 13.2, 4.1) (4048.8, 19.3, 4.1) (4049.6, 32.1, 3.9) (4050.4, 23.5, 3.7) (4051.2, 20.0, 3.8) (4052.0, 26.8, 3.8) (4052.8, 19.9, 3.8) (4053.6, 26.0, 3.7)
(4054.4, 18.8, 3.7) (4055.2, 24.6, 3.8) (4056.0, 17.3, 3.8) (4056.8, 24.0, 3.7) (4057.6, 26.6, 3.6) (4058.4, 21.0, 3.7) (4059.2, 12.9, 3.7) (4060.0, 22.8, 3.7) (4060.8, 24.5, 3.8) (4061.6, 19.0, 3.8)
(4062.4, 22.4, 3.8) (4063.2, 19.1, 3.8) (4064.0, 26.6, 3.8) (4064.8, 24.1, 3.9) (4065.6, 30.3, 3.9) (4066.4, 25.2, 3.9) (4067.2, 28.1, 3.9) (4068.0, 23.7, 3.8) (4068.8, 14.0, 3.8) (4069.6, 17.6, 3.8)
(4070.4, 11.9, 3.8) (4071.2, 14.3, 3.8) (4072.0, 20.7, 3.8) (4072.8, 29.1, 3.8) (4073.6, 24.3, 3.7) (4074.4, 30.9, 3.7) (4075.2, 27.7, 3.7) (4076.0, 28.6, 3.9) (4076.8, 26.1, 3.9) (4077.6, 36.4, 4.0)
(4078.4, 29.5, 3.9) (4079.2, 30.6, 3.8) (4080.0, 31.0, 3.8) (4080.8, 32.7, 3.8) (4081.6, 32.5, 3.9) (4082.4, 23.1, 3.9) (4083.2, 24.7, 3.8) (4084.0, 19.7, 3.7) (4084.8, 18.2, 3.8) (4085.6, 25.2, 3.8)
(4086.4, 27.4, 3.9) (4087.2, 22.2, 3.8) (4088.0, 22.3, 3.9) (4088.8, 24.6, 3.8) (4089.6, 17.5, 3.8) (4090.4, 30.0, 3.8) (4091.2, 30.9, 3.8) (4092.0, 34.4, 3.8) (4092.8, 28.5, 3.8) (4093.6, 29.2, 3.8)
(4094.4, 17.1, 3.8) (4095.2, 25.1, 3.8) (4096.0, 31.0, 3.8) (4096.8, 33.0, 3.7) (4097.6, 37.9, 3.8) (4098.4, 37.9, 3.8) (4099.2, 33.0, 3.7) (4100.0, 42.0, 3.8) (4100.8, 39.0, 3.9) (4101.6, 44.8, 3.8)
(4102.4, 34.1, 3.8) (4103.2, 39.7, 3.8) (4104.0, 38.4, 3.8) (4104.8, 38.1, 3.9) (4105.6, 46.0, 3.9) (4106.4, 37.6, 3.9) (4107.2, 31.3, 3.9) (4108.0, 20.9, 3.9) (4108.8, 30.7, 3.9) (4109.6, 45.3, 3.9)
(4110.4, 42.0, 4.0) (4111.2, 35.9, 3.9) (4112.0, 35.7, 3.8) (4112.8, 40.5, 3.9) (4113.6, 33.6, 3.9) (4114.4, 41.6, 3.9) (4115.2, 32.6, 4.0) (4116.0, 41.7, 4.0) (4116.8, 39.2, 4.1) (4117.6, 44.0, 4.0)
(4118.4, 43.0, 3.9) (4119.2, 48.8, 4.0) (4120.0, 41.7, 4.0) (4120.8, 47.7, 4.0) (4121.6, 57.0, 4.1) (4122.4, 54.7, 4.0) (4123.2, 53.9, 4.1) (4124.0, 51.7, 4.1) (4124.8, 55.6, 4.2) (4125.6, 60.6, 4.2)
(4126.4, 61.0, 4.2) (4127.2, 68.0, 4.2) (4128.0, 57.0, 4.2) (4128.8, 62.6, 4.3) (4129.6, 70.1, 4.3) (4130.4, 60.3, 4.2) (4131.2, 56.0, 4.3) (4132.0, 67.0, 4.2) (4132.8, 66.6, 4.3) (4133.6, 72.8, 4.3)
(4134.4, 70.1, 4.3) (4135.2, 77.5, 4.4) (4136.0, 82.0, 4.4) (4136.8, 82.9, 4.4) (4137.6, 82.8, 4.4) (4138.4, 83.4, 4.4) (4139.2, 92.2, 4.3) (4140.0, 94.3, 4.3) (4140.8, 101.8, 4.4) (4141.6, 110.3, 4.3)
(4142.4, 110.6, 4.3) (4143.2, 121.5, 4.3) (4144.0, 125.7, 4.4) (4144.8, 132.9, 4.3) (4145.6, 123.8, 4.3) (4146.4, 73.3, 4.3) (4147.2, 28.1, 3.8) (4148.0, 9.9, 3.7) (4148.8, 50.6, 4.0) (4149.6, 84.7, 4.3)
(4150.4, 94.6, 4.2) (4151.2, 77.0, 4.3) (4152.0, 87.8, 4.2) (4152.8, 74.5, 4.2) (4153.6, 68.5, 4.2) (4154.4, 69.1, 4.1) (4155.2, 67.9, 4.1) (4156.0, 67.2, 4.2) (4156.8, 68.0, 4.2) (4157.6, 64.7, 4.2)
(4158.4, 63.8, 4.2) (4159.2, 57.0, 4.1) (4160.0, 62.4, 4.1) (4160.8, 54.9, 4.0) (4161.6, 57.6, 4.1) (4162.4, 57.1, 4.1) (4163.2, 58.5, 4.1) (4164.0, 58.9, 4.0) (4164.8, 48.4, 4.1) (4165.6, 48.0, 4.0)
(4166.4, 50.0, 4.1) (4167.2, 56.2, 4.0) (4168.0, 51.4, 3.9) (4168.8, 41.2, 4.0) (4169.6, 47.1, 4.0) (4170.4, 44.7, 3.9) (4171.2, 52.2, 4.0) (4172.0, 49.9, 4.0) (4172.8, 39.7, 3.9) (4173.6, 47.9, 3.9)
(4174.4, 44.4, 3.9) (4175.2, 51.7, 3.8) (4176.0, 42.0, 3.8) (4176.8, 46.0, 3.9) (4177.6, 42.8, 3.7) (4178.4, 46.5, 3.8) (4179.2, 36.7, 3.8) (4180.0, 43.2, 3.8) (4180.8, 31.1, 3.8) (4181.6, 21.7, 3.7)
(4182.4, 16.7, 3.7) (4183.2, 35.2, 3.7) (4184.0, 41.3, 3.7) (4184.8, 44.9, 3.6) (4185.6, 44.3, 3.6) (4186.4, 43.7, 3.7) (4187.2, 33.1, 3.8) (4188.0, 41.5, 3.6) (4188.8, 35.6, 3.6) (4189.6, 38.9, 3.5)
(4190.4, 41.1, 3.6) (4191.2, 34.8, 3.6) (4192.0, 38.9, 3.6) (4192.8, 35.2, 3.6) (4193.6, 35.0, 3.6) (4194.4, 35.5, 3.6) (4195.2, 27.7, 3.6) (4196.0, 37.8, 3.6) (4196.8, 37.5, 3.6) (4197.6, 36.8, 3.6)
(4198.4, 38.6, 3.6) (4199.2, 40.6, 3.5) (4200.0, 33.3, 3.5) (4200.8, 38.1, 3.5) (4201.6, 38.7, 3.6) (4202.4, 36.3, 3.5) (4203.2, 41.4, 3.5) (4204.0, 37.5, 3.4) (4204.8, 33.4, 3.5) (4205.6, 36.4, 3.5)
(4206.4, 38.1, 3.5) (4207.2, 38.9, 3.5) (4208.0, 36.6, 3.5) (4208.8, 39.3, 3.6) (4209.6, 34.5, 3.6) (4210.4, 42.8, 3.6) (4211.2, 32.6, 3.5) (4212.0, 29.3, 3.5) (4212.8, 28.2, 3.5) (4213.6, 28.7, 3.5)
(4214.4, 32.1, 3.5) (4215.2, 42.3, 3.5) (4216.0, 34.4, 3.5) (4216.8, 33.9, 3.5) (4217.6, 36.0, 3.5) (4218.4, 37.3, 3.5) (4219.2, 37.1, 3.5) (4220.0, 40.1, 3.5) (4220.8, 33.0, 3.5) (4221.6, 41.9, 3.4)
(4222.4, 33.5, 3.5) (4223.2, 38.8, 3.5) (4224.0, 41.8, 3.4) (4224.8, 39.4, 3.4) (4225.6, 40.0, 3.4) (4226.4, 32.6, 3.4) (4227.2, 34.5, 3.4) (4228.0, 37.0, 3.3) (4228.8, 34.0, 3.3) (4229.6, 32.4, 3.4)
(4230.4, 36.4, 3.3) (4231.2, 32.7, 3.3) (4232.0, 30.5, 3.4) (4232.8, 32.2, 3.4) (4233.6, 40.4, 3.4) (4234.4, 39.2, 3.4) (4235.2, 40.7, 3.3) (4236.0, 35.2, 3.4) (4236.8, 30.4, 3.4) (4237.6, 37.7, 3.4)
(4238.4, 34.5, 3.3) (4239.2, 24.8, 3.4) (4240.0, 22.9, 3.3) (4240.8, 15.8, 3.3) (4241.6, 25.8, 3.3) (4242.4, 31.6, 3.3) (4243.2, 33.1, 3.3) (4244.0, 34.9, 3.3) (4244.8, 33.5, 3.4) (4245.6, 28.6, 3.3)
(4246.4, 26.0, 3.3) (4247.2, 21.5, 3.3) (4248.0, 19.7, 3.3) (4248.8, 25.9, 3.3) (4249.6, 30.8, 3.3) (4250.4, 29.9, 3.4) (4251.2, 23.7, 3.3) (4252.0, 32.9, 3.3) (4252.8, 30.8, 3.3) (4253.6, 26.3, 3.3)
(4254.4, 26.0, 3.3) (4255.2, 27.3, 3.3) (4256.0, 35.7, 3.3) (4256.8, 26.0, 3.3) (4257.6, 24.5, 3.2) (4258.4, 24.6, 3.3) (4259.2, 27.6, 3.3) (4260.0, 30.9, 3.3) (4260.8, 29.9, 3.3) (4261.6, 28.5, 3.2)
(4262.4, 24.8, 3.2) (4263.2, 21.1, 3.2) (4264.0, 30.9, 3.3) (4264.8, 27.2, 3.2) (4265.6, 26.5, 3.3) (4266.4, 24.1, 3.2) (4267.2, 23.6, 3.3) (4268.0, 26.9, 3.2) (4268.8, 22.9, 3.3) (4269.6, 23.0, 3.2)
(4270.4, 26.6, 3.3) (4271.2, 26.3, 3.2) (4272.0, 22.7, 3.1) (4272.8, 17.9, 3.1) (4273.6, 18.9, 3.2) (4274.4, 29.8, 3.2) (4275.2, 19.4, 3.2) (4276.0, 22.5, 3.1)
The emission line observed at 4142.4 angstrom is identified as Lyman alpha 1216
